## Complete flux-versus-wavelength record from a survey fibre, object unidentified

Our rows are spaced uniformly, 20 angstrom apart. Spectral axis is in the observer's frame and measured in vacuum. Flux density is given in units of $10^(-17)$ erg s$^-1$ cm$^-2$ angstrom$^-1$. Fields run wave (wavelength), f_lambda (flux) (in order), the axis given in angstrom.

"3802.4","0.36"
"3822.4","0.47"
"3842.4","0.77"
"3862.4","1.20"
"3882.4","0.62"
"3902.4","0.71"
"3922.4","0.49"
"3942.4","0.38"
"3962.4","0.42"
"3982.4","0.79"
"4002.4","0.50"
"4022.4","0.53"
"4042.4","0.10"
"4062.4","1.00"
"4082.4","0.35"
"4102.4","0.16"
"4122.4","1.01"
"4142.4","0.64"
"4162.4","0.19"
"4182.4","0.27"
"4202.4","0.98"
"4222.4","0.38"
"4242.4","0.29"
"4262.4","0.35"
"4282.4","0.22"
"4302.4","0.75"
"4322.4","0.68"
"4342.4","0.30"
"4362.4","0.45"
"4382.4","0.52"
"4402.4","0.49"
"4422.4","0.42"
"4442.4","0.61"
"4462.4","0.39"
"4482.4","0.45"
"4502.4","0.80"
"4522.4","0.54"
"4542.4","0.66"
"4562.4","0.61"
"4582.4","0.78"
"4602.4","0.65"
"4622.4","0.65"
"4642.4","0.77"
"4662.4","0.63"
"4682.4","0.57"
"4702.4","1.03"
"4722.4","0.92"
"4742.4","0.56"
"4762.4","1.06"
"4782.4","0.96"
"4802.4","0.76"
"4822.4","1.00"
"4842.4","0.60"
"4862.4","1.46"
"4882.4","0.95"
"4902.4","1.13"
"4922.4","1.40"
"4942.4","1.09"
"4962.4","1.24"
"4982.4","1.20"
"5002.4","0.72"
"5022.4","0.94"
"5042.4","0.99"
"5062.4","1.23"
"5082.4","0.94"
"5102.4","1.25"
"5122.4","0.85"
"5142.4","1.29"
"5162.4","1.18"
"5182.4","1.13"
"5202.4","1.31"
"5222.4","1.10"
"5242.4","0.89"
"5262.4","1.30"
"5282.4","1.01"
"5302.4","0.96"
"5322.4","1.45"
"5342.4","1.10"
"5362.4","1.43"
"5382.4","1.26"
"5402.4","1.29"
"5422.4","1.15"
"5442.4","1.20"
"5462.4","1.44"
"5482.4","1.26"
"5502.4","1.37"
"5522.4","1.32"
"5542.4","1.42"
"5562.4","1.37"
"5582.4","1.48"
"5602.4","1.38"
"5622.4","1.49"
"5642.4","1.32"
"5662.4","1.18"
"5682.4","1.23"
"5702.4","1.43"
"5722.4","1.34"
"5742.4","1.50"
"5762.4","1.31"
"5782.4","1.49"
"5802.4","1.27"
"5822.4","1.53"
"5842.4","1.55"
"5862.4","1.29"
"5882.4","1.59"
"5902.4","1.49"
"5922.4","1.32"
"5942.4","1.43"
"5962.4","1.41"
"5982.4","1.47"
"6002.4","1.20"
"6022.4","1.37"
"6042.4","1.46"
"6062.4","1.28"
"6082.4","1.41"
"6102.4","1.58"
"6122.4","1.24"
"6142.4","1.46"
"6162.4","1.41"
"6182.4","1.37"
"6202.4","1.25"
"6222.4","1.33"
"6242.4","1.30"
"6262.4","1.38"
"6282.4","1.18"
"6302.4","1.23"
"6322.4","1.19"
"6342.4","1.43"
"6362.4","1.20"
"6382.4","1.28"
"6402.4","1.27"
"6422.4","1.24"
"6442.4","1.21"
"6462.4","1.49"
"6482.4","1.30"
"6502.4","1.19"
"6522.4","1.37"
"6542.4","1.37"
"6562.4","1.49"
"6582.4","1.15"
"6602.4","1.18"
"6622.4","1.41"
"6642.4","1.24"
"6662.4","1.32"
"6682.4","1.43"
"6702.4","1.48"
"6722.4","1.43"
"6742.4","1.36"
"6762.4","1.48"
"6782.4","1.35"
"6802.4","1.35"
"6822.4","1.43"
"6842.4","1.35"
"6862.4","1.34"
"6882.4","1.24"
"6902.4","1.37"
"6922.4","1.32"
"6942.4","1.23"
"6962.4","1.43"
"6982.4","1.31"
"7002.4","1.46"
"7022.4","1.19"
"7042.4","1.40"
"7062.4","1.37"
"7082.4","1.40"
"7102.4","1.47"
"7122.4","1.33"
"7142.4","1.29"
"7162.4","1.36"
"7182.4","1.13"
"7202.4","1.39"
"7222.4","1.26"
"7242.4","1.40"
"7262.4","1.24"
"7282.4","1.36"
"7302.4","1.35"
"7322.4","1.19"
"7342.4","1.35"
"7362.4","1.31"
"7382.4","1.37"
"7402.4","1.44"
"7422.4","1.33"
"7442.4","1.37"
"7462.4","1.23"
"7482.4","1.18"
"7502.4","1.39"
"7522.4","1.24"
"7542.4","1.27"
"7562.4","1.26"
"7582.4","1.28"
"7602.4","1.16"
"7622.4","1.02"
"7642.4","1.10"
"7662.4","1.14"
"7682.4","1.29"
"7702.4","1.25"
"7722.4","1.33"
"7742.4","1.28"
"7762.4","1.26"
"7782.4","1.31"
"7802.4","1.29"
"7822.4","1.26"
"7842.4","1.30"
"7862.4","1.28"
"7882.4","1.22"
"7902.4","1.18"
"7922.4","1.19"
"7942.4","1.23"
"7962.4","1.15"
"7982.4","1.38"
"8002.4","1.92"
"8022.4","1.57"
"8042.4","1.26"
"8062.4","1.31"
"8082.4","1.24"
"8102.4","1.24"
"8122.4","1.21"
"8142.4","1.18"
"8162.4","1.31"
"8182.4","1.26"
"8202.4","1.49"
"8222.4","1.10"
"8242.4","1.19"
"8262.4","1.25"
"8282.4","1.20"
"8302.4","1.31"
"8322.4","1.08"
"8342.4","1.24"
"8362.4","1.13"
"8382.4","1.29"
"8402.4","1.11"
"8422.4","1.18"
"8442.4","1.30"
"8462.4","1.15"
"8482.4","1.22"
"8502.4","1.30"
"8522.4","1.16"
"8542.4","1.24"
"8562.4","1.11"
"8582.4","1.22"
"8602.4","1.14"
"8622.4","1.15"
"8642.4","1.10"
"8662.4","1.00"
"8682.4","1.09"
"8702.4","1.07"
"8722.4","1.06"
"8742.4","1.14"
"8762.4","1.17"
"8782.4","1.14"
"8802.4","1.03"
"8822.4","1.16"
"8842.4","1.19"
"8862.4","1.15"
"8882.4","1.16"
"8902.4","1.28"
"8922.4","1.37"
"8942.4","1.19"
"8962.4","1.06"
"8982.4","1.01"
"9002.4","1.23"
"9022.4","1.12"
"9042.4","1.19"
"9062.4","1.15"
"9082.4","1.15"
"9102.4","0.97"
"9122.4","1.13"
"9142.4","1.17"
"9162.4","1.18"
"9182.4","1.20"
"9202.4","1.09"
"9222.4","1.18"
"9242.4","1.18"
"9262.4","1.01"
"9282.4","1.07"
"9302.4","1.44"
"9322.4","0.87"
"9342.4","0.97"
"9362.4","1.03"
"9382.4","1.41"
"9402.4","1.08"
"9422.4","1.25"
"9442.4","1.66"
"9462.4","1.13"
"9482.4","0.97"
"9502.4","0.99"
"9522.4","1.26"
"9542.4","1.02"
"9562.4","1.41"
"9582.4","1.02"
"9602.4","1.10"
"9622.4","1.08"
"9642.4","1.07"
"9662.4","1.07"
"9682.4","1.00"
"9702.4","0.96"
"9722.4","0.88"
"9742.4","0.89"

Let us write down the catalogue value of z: 0.219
